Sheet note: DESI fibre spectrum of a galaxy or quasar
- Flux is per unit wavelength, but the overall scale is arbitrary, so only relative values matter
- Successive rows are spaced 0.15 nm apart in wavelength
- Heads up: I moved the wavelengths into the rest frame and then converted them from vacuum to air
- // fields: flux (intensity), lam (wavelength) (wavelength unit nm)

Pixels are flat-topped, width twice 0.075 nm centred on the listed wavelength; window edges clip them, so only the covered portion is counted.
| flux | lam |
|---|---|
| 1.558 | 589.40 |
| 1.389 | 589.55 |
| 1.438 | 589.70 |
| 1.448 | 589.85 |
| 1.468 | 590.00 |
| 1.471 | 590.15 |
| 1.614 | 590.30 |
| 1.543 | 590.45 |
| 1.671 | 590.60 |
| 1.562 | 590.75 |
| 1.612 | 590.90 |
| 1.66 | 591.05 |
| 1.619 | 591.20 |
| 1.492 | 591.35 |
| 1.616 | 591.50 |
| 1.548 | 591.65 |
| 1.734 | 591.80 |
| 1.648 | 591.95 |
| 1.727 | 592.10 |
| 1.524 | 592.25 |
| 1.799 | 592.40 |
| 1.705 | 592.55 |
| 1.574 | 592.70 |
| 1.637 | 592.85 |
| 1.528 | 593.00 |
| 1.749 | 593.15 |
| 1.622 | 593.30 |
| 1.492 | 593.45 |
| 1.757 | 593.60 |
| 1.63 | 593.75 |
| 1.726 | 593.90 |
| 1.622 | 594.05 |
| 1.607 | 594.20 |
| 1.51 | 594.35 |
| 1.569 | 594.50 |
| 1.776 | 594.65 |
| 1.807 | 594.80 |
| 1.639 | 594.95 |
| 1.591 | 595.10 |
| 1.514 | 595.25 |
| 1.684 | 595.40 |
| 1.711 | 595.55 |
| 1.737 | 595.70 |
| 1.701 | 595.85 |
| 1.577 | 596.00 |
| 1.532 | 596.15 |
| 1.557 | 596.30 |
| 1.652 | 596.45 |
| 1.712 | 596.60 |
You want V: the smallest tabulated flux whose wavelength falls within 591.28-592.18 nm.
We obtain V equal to 1.492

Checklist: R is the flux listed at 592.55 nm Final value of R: 1.705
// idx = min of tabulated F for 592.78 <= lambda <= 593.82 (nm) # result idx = 1.492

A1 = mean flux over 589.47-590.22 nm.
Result 1.44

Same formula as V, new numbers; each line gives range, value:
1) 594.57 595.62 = 1.514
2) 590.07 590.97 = 1.471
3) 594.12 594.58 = 1.51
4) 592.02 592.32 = 1.524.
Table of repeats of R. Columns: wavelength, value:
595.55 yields 1.711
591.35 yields 1.492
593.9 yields 1.726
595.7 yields 1.737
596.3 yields 1.557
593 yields 1.528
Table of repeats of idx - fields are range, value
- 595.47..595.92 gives 1.701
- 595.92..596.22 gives 1.532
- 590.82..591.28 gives 1.612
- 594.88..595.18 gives 1.591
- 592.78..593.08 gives 1.528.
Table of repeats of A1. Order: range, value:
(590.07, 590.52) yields 1.54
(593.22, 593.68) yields 1.63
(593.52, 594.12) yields 1.68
